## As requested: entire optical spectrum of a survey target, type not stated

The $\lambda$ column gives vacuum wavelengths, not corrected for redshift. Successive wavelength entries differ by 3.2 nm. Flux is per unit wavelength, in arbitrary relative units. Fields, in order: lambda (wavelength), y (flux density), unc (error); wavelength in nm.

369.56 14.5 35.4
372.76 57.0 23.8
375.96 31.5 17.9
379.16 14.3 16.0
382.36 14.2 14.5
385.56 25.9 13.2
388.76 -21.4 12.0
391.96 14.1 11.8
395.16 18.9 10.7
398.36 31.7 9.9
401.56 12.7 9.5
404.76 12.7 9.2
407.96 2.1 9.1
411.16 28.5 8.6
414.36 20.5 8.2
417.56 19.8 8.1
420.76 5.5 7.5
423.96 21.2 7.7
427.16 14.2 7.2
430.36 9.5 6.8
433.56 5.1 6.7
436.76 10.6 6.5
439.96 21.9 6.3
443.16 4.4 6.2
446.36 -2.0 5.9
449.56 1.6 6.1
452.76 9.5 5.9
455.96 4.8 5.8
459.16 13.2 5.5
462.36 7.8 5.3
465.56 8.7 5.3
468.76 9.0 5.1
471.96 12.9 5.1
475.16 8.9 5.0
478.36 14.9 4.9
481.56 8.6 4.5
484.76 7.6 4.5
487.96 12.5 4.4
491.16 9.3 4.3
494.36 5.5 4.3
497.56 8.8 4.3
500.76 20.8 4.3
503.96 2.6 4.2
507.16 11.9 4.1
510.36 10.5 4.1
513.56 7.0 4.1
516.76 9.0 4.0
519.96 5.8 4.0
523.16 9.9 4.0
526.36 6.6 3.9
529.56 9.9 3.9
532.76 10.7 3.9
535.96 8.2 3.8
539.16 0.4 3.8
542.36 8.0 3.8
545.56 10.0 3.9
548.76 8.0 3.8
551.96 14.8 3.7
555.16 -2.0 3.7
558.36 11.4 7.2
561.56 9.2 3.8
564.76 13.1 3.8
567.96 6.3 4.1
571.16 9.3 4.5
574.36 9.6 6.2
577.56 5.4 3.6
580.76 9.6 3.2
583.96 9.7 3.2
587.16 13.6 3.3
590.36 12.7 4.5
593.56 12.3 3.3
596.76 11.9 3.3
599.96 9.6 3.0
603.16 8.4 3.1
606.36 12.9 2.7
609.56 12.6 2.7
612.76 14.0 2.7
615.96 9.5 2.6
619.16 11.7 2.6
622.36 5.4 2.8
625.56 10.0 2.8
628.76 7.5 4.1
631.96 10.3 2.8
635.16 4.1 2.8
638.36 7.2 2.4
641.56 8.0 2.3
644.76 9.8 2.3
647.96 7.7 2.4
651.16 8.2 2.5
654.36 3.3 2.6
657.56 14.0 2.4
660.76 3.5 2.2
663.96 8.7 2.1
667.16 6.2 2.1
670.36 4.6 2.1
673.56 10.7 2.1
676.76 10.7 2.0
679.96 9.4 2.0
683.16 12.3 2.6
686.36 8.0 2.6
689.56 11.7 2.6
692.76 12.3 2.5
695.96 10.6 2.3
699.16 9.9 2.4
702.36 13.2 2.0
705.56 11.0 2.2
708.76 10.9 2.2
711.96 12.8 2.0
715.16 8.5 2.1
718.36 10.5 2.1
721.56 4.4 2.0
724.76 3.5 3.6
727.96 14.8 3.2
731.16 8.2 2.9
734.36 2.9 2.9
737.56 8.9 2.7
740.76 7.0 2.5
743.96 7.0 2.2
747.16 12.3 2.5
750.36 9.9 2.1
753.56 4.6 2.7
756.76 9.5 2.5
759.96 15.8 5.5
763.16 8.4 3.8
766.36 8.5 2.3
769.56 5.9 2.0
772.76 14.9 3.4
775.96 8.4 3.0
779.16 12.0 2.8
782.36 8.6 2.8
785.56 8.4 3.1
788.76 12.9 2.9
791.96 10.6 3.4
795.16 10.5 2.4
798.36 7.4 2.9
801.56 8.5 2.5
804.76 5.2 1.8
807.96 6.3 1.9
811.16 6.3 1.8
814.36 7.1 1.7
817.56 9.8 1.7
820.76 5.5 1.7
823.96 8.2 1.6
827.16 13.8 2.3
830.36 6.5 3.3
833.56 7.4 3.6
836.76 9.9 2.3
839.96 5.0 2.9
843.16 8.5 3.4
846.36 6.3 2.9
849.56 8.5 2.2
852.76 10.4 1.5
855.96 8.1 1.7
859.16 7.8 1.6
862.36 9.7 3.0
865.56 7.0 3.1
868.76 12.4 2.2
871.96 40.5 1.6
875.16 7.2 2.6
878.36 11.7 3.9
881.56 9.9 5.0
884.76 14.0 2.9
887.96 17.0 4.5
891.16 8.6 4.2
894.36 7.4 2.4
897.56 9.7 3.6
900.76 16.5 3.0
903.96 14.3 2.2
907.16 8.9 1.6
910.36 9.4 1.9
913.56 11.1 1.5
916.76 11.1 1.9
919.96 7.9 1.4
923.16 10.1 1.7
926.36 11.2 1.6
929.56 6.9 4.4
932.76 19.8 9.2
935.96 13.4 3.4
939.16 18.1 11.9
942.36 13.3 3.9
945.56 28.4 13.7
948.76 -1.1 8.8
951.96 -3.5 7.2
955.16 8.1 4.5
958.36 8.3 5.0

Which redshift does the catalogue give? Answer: 1.34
